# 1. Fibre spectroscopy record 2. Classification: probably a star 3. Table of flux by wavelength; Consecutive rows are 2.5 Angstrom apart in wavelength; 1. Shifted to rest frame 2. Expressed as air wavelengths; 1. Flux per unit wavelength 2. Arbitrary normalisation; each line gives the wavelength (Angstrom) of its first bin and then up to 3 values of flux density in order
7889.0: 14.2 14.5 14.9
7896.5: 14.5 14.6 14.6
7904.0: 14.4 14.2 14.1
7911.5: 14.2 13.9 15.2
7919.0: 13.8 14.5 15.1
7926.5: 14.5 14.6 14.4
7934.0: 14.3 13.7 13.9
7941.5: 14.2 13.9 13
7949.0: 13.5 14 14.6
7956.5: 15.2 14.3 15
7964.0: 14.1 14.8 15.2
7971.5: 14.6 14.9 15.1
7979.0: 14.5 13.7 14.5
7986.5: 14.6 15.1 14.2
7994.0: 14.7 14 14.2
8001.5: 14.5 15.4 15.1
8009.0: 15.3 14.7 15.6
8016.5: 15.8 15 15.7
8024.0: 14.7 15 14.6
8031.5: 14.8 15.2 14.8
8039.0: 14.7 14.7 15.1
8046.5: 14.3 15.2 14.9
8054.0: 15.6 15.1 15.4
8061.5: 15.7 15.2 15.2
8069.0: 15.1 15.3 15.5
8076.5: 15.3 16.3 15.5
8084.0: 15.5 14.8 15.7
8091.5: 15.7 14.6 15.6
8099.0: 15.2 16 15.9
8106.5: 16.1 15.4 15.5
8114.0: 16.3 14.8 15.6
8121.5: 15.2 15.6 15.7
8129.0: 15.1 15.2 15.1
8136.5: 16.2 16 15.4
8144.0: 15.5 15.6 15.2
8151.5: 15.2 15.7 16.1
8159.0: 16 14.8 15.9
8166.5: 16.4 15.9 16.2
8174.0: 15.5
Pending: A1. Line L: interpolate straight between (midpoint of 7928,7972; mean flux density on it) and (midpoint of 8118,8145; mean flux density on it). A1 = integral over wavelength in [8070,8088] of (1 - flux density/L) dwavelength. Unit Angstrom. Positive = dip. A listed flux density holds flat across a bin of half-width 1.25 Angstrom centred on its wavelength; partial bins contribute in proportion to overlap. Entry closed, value -0.4 Angstrom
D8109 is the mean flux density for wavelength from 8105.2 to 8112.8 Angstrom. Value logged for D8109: 15.7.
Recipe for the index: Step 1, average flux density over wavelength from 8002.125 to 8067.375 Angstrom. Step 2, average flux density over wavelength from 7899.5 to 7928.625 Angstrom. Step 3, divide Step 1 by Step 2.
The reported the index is 1.0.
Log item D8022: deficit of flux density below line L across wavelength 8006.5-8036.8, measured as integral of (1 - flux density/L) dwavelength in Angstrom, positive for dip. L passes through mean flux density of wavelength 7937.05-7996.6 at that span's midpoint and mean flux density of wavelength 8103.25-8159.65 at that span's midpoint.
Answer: -0.7 Angstrom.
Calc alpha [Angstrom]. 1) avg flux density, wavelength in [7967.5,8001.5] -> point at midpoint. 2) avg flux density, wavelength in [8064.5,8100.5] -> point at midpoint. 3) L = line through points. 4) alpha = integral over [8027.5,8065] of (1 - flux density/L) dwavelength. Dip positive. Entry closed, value 0.15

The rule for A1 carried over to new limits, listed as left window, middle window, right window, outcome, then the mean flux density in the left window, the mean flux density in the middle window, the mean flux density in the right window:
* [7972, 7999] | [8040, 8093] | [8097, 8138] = -0.4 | 14.5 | 15.3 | 15.6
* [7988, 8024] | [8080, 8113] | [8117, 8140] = -0.4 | 14.9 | 15.5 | 15.5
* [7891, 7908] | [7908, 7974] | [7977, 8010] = 1.0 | 14.5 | 14.3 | 14.6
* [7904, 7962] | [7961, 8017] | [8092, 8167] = -0.5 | 14.3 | 14.7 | 15.6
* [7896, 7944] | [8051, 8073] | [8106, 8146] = -0.2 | 14.3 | 15.3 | 15.5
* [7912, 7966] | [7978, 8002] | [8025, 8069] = 0.4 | 14.3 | 14.4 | 15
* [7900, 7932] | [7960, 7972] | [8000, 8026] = 0.1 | 14.4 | 14.7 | 15.2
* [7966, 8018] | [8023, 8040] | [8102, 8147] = 0.2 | 14.8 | 14.8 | 15.6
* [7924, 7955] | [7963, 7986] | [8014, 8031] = -0.1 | 14.1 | 14.6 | 15.2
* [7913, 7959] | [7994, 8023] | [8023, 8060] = -0.6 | 14.2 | 15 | 14.9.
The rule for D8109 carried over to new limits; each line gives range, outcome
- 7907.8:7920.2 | 14.2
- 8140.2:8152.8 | 15.4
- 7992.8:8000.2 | 14.3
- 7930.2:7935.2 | 14.4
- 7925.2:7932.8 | 14.5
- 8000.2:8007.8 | 15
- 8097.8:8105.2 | 15.7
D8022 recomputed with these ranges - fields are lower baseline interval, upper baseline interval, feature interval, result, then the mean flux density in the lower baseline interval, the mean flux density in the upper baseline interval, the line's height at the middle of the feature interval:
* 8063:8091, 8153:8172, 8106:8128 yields 0.1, 15.4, 15.9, 15.6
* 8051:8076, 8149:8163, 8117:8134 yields 0.1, 15.3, 15.5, 15.5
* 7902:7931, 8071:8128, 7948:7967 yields 0.3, 14.4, 15.5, 14.7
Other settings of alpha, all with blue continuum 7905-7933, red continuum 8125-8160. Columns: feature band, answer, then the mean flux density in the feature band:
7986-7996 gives 0.1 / 14.6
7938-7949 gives 0.6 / 13.7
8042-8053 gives 0.1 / 14.9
